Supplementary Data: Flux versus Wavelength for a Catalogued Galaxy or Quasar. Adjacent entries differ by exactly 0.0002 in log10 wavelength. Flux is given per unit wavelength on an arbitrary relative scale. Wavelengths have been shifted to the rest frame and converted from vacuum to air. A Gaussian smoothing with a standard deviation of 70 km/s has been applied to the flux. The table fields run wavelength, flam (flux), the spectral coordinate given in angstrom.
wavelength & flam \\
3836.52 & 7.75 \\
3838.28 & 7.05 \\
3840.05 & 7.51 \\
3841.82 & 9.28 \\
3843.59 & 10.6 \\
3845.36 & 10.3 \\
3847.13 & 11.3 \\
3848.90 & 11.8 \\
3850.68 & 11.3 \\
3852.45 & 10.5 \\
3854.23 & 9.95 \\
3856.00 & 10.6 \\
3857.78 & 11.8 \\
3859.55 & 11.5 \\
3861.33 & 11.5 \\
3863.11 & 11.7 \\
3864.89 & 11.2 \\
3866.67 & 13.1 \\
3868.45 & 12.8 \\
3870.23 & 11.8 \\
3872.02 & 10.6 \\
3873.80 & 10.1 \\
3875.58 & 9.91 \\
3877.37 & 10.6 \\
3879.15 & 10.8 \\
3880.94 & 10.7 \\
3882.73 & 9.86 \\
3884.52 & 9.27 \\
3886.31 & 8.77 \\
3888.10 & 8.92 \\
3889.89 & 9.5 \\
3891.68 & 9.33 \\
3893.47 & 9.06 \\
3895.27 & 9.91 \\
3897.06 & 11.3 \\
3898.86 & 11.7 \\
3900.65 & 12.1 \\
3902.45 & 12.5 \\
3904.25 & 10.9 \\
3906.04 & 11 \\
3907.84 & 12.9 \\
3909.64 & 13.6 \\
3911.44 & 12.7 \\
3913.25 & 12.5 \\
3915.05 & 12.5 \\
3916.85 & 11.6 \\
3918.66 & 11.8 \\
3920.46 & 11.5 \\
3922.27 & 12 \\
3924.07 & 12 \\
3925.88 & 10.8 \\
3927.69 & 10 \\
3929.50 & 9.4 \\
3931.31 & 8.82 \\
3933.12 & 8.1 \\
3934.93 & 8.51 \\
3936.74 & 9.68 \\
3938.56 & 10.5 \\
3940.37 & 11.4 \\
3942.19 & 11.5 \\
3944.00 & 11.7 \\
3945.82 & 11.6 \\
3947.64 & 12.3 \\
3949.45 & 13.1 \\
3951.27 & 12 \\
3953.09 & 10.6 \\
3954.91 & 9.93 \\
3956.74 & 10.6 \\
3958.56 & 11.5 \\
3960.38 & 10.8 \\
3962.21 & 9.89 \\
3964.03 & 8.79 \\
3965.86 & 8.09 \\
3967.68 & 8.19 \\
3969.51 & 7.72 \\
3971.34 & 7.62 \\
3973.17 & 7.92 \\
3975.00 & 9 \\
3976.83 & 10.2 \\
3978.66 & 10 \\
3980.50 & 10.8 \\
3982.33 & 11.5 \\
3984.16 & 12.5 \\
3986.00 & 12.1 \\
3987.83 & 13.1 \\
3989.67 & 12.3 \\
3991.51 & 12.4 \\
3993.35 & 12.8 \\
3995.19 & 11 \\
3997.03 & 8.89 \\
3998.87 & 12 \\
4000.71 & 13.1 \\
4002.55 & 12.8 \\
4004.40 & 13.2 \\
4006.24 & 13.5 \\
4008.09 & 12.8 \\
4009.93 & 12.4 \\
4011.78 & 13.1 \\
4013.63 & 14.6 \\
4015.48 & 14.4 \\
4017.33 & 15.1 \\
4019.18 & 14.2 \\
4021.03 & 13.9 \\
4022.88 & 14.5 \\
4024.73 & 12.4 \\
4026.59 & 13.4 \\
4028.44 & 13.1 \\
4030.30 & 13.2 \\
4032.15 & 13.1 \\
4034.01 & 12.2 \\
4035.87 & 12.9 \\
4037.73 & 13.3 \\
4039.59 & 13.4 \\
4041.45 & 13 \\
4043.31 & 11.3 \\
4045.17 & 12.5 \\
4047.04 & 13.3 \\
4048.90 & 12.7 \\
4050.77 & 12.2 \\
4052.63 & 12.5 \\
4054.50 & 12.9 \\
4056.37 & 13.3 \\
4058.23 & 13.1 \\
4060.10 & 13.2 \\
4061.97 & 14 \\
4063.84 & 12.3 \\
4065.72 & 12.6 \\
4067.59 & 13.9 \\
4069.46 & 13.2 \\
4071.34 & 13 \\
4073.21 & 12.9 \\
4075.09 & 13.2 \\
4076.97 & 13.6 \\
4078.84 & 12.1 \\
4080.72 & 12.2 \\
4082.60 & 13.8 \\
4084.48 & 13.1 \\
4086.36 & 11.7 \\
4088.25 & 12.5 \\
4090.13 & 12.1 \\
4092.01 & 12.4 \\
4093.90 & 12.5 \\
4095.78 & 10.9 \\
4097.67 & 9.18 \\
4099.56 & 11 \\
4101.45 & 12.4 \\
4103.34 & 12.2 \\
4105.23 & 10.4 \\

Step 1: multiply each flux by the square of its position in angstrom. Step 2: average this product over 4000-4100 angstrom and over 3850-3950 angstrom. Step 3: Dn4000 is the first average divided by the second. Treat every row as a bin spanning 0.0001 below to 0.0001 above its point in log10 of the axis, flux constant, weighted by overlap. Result 1.27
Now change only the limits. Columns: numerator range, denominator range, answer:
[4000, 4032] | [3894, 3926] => 1.20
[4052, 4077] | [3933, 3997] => 1.30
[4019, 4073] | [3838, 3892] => 1.36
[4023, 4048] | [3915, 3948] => 1.26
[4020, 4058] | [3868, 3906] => 1.34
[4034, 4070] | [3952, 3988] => 1.35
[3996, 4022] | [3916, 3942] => 1.31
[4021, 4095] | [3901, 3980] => 1.29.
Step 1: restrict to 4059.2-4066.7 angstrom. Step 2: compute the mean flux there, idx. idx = 13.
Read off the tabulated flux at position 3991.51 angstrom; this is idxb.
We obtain 12.4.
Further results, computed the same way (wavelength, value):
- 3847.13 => 11.3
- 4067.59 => 13.9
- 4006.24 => 13.5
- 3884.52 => 9.27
